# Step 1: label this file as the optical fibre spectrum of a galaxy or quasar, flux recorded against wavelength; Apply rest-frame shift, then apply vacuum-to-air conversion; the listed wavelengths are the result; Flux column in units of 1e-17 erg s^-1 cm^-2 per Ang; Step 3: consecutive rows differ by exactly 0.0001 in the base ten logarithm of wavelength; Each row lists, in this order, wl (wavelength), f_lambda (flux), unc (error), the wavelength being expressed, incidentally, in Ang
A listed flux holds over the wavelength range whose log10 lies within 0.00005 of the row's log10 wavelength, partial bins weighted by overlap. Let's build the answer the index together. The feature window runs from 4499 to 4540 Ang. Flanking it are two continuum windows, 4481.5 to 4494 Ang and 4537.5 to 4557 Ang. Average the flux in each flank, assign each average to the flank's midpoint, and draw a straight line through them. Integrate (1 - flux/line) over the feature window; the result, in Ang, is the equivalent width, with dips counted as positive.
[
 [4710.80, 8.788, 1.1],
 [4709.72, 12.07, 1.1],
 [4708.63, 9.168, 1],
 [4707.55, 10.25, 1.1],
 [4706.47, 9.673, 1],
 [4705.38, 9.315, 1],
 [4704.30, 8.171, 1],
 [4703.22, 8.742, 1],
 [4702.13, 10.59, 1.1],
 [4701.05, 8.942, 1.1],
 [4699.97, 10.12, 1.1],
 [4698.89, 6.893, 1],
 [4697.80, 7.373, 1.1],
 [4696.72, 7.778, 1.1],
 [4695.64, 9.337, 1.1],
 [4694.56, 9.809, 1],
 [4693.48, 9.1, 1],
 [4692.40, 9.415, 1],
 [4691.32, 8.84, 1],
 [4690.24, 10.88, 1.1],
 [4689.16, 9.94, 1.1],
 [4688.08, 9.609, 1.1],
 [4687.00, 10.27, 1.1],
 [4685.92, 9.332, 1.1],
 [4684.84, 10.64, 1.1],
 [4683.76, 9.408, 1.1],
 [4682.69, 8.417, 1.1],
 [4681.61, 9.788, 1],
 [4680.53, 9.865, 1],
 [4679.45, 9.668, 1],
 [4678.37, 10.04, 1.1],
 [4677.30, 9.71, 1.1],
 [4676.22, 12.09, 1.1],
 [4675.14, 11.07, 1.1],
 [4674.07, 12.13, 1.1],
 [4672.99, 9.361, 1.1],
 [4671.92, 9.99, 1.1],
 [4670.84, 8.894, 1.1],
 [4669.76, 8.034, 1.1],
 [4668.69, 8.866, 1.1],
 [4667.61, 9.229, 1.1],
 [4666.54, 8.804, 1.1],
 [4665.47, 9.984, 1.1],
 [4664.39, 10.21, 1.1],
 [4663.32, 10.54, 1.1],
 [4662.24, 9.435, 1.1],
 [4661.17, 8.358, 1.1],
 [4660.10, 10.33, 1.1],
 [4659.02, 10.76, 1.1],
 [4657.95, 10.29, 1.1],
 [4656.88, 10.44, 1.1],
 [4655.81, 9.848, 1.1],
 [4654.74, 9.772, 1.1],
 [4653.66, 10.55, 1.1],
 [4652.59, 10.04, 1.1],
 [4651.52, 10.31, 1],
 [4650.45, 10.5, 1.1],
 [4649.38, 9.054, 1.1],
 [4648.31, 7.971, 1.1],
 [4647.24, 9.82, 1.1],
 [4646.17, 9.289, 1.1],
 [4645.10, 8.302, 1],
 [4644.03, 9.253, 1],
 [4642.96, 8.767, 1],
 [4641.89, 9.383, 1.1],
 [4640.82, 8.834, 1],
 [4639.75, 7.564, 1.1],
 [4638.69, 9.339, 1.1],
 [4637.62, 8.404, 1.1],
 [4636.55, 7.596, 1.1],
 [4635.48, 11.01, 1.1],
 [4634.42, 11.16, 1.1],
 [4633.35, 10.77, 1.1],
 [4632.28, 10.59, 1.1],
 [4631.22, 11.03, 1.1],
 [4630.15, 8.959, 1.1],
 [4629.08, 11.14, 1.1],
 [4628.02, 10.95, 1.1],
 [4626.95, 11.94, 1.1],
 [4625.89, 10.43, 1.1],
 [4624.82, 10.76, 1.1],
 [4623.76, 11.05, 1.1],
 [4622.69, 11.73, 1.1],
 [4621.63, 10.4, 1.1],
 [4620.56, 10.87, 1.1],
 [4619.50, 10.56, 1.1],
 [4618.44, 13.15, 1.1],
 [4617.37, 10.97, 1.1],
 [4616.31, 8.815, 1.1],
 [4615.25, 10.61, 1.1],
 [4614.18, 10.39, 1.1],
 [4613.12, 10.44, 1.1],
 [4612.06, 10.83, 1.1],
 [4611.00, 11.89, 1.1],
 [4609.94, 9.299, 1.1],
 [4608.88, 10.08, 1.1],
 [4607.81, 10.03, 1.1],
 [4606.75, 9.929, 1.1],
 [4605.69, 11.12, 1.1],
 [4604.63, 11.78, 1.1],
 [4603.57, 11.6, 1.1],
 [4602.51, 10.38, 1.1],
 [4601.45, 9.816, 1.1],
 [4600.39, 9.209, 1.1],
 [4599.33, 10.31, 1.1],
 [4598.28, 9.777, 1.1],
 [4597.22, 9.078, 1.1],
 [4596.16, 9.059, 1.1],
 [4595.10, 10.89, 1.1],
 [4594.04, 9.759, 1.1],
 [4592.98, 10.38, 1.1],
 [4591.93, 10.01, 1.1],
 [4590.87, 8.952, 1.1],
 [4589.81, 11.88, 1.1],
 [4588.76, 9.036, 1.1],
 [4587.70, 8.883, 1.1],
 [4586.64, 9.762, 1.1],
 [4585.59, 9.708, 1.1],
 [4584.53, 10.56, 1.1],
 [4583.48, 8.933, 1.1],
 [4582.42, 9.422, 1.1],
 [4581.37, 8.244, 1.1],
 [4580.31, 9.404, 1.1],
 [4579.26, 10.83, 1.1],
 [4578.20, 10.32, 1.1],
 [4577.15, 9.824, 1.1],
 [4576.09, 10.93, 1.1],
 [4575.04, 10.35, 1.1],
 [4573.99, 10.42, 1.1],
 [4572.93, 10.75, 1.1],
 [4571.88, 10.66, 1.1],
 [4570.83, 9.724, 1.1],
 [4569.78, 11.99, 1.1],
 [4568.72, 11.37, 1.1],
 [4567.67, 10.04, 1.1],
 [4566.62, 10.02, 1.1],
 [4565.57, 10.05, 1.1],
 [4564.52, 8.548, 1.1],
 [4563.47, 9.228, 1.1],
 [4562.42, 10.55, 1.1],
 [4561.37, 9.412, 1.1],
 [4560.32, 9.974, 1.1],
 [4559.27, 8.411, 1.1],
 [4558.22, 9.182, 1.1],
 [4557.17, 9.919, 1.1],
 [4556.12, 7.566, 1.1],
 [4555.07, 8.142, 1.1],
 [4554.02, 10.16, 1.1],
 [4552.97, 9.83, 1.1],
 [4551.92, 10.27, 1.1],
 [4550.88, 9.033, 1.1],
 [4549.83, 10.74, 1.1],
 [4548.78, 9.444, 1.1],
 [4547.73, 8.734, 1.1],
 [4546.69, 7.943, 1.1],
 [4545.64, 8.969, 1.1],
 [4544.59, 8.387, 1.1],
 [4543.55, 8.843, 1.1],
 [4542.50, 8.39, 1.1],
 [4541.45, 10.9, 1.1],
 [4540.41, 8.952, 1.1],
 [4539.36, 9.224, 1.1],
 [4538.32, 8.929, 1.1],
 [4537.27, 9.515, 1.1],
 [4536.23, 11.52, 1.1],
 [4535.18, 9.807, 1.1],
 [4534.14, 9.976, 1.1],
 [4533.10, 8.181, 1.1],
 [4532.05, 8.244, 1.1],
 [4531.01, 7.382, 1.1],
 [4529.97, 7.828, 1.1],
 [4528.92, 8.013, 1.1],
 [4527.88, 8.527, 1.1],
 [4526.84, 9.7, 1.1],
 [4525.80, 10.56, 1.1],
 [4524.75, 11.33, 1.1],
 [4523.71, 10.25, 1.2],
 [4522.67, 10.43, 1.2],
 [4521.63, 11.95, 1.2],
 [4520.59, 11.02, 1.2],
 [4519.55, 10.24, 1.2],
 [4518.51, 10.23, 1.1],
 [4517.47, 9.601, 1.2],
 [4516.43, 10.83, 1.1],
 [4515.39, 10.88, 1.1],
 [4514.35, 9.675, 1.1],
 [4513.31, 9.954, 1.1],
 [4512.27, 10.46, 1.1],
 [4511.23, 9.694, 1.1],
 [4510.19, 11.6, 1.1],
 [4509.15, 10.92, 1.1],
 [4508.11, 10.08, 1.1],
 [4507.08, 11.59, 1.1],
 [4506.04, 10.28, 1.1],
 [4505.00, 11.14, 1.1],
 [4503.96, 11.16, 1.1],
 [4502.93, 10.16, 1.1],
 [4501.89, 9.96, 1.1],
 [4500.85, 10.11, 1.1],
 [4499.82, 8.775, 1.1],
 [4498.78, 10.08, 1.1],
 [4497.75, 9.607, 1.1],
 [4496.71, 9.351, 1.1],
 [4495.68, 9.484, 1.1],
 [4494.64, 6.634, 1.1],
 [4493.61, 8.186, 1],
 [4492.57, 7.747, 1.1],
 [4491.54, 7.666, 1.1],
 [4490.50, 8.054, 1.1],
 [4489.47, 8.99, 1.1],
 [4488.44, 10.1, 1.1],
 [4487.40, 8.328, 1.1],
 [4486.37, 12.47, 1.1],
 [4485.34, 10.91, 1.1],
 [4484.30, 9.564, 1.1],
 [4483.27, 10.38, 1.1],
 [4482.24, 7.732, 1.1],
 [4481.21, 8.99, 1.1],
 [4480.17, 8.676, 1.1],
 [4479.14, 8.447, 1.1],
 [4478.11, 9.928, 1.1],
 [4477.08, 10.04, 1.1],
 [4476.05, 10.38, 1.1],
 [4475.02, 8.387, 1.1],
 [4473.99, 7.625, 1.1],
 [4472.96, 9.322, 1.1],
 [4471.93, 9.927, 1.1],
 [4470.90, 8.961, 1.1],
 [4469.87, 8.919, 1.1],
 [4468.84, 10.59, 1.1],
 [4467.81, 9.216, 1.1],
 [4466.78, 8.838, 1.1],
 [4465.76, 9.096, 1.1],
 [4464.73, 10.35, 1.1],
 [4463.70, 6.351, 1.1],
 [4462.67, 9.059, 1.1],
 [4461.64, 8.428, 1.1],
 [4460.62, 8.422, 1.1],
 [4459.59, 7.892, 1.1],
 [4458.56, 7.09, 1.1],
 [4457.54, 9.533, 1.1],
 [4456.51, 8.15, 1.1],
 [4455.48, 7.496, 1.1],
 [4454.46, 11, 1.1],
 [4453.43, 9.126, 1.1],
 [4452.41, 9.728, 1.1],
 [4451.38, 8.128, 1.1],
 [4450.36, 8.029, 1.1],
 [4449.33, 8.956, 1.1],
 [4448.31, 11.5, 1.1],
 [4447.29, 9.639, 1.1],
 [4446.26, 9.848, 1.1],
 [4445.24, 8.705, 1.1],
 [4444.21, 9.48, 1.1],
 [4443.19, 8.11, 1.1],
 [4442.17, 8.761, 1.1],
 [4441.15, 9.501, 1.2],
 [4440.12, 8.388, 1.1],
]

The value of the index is -3.7 Ang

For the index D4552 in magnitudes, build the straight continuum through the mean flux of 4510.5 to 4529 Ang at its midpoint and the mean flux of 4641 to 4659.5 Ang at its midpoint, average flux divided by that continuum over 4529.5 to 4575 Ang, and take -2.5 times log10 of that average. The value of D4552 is 0.07 mag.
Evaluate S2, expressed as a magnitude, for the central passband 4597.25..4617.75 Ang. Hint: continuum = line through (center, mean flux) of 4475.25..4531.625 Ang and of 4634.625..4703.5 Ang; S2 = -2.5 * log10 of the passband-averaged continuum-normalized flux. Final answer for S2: -0.08 mag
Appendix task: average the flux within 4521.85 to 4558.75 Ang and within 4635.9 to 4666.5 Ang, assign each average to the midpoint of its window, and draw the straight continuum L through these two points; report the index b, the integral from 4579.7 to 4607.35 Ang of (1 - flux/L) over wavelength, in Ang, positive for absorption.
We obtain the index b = -1.6 Ang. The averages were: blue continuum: 9.3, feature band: 9.93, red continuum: 9.46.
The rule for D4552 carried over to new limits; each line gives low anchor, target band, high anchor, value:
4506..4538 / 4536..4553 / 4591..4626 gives 0.09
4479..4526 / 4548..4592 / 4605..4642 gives 0.04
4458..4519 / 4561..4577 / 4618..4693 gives -0.06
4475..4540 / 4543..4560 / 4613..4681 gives 0.08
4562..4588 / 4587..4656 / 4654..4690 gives -0.02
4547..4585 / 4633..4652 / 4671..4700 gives 0.05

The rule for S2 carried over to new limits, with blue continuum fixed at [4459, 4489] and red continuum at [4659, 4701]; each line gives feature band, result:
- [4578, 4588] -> -0.02 mag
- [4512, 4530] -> -0.09 mag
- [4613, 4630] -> -0.15 mag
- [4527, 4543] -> 0.03 mag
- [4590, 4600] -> -0.05 mag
